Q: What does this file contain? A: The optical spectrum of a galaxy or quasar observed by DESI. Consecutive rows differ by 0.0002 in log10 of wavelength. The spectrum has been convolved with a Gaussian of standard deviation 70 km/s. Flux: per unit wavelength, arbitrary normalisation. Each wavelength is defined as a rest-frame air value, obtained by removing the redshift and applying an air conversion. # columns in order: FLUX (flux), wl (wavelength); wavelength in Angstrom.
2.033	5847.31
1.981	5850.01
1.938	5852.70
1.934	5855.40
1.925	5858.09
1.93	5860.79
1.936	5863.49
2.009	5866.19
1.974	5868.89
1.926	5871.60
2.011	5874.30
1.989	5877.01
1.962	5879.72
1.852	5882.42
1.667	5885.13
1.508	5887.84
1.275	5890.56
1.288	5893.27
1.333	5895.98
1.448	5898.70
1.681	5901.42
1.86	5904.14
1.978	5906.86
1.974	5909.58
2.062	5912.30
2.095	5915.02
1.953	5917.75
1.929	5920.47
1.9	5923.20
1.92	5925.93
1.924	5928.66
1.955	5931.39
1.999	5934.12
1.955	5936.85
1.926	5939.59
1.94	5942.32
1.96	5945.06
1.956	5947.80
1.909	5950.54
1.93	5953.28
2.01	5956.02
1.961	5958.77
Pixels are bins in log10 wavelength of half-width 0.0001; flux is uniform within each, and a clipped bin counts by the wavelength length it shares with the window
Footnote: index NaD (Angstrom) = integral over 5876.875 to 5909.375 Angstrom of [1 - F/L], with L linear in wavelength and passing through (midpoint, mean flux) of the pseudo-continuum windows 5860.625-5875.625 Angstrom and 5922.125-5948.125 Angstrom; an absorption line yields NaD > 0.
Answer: 5.1 Angstrom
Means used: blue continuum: 1.97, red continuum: 1.94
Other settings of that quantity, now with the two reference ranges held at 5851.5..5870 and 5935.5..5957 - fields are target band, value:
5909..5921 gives -0.4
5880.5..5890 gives 1.4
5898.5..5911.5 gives 0.8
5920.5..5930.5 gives 0.1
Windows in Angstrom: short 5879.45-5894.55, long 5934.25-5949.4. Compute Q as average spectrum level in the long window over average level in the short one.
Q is 1.2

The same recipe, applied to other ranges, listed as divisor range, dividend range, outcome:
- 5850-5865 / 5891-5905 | 0.77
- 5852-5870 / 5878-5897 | 0.80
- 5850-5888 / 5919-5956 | 1.02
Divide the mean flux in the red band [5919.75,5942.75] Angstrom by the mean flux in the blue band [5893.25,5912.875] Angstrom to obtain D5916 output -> 1.13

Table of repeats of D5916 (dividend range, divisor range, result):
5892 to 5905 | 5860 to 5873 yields 0.77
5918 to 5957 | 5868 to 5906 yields 1.14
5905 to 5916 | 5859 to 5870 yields 1.03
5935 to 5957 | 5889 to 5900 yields 1.46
